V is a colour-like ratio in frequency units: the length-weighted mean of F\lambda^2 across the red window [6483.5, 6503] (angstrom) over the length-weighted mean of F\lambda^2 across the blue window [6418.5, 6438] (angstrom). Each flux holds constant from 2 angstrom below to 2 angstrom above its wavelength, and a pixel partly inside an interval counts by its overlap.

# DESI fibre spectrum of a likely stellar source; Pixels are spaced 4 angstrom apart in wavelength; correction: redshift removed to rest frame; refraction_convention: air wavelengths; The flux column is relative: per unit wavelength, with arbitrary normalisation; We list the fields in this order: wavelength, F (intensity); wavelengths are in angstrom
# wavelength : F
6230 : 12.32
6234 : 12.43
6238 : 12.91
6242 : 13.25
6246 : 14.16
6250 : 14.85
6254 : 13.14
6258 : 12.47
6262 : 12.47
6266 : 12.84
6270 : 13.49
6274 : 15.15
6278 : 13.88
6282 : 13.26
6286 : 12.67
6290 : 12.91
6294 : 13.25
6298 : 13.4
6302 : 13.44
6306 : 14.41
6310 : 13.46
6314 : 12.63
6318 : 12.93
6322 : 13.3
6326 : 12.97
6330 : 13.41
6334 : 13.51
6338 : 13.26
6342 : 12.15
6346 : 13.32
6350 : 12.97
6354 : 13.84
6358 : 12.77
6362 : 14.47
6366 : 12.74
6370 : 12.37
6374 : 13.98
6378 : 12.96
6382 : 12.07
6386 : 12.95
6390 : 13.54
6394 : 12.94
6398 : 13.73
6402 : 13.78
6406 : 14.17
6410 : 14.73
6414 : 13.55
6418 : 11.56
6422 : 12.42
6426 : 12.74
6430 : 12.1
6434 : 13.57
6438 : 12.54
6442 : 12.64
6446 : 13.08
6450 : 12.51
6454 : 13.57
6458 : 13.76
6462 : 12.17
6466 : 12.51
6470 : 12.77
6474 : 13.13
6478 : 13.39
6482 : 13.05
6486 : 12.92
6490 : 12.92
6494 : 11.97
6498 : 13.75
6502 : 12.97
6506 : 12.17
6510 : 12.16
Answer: 1.04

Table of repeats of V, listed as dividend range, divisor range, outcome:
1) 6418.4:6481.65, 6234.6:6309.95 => 1.01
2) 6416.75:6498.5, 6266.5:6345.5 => 1.01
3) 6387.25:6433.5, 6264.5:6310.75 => 1.02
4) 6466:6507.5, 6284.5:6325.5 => 1.03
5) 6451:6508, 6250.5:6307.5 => 1.03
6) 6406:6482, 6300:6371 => 1.01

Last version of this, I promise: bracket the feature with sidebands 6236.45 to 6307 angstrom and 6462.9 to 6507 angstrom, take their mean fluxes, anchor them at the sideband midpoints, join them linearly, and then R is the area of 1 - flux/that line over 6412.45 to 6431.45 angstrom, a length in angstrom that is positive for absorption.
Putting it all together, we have 0.8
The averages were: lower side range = 13.4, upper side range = 12.9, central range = 12.5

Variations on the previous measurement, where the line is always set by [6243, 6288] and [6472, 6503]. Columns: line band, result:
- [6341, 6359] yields 0.3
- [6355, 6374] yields 0.1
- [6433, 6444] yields 0.2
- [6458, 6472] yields 0.4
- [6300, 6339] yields 0.1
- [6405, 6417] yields -0.7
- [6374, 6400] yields 0.2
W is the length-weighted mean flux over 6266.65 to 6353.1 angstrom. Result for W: 13.3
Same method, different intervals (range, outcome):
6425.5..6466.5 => 12.9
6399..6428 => 13.3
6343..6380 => 13.2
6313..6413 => 13.3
